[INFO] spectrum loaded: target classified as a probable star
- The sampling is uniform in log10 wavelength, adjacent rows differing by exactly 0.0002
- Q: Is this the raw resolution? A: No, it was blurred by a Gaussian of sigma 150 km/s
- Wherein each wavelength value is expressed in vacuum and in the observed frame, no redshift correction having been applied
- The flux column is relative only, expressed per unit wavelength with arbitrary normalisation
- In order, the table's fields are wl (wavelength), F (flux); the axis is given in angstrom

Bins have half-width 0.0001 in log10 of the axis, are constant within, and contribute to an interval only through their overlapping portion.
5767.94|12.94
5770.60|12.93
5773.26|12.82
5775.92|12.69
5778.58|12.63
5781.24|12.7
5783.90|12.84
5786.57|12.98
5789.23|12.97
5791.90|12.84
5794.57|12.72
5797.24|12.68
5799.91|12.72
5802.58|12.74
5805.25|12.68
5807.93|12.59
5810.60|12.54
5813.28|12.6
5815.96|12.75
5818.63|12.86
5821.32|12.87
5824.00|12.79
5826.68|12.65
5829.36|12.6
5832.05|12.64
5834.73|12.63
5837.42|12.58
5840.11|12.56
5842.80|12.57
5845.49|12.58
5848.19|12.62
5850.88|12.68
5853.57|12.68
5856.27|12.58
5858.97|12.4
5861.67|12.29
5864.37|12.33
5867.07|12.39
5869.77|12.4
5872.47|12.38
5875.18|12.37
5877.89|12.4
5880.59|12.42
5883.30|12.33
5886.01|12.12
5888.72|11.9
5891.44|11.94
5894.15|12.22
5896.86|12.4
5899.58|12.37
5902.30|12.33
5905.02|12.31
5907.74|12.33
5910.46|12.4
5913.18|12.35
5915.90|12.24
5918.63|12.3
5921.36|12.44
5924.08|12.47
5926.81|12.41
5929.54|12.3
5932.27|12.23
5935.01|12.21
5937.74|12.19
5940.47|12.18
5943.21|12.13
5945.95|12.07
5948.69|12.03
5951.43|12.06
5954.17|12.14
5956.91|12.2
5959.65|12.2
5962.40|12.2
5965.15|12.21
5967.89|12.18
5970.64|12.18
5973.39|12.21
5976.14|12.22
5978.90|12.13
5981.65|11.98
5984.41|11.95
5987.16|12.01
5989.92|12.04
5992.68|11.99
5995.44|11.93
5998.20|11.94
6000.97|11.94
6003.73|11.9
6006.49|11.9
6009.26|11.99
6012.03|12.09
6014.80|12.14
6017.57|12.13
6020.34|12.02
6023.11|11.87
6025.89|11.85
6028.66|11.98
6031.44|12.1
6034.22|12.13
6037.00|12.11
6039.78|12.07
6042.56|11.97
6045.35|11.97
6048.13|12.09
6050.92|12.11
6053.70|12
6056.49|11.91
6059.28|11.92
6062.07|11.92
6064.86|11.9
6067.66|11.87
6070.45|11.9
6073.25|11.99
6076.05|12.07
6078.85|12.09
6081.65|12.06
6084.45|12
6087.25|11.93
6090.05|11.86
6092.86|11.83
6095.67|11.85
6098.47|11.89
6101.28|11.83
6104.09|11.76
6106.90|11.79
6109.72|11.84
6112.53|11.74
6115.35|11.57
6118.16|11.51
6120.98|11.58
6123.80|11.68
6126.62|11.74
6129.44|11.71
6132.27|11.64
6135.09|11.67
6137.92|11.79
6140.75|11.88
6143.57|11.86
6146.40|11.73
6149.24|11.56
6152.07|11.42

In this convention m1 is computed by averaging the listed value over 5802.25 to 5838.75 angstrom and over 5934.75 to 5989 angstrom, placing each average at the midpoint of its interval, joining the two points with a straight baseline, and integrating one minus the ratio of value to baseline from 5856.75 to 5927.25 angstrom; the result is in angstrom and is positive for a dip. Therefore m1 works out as 0.5 angstrom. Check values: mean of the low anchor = 12.7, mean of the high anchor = 12.1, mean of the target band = 12.3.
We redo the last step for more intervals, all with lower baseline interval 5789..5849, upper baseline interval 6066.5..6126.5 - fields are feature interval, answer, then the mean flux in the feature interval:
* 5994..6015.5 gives 0.25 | 12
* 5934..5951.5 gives 0.25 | 12.1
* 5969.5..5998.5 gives 0.29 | 12.1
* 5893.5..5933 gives 0.16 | 12.3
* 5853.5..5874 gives 0.21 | 12.4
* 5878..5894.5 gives 0.41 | 12.2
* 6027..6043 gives -0.05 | 12.1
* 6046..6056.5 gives -0.06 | 12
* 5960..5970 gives 0.03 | 12.2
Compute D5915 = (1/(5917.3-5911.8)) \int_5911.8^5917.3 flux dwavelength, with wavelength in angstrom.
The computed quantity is 12.3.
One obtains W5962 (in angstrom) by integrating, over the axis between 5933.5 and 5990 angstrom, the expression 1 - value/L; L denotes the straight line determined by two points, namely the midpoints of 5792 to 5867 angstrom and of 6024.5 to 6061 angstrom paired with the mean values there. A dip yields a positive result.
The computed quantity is 0.5 angstrom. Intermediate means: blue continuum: 12.6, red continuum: 12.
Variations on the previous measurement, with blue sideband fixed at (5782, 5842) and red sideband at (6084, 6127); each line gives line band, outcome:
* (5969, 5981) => 0.0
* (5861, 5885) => 0.3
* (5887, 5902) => 0.3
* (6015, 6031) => 0.1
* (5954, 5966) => 0.0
